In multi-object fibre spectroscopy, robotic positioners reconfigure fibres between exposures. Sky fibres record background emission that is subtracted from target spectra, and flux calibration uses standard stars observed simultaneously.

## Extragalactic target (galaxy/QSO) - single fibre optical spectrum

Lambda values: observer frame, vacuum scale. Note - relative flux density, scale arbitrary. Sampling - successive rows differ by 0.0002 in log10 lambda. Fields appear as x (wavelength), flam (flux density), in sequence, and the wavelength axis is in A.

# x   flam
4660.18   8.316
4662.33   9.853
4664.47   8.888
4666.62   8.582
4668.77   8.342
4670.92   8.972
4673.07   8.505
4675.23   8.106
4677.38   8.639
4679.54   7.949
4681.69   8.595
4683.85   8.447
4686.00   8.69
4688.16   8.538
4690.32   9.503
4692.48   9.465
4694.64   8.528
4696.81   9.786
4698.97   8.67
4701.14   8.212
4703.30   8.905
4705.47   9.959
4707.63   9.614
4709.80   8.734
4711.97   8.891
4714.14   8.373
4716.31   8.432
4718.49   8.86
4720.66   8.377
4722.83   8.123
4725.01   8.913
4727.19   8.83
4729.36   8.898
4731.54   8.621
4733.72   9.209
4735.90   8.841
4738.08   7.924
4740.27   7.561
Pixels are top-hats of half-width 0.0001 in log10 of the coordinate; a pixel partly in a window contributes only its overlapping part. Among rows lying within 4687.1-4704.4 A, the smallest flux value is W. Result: 8.212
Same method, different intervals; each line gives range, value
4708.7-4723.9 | 8.123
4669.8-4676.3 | 8.106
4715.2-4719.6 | 8.432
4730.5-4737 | 8.621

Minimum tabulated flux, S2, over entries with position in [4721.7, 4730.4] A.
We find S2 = 8.123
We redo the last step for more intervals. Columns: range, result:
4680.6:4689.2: 8.447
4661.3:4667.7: 8.582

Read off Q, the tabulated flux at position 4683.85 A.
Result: 8.447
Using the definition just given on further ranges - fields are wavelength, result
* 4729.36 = 8.898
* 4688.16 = 8.538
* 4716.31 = 8.432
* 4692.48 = 9.465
